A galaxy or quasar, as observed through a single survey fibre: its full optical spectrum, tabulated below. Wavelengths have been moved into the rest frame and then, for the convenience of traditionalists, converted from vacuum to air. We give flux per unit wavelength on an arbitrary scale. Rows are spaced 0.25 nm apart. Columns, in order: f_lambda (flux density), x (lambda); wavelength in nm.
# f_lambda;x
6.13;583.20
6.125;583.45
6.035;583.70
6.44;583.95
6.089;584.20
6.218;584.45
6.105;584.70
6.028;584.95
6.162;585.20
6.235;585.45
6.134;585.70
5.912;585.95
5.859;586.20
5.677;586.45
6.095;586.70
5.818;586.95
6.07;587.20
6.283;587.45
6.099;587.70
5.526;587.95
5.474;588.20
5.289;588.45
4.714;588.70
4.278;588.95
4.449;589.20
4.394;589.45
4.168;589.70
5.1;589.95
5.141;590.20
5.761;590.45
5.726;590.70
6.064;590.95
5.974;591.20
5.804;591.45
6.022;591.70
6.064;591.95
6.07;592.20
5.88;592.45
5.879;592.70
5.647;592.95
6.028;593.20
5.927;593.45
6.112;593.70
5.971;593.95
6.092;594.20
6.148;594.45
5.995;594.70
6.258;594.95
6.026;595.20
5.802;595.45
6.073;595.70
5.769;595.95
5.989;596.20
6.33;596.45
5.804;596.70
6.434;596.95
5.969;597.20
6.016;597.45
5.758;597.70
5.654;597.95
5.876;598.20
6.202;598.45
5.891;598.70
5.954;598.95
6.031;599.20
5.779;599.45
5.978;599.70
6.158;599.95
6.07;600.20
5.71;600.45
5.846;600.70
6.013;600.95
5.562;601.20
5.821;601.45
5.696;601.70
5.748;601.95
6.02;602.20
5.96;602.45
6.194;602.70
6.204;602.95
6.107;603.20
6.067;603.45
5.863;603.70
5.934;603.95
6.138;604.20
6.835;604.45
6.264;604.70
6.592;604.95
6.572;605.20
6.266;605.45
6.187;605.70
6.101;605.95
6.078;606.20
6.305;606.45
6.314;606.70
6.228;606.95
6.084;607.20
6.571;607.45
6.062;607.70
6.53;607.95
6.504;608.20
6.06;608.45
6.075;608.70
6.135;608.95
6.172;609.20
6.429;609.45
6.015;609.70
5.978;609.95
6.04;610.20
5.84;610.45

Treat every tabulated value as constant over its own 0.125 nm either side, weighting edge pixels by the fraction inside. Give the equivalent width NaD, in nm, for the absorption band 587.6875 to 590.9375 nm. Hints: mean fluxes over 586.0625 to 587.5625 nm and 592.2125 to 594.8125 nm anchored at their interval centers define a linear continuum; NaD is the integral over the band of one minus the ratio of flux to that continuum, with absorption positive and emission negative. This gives 0.48 nm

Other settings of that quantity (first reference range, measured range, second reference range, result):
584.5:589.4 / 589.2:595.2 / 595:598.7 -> 0.12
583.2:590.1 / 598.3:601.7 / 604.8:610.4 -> 0.06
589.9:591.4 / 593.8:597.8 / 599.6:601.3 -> -0.16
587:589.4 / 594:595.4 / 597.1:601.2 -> -0.10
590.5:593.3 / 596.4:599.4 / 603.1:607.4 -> 0.04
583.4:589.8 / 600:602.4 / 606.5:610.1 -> 0.08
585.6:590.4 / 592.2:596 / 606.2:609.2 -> -0.22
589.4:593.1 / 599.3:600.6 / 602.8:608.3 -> 0.01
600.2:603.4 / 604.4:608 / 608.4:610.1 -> -0.17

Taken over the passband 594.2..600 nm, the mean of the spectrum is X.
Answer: 6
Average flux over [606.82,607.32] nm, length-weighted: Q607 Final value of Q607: 6.16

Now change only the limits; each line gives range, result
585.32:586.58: 5.96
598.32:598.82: 6.05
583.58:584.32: 6.19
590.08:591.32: 5.73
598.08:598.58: 6.04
